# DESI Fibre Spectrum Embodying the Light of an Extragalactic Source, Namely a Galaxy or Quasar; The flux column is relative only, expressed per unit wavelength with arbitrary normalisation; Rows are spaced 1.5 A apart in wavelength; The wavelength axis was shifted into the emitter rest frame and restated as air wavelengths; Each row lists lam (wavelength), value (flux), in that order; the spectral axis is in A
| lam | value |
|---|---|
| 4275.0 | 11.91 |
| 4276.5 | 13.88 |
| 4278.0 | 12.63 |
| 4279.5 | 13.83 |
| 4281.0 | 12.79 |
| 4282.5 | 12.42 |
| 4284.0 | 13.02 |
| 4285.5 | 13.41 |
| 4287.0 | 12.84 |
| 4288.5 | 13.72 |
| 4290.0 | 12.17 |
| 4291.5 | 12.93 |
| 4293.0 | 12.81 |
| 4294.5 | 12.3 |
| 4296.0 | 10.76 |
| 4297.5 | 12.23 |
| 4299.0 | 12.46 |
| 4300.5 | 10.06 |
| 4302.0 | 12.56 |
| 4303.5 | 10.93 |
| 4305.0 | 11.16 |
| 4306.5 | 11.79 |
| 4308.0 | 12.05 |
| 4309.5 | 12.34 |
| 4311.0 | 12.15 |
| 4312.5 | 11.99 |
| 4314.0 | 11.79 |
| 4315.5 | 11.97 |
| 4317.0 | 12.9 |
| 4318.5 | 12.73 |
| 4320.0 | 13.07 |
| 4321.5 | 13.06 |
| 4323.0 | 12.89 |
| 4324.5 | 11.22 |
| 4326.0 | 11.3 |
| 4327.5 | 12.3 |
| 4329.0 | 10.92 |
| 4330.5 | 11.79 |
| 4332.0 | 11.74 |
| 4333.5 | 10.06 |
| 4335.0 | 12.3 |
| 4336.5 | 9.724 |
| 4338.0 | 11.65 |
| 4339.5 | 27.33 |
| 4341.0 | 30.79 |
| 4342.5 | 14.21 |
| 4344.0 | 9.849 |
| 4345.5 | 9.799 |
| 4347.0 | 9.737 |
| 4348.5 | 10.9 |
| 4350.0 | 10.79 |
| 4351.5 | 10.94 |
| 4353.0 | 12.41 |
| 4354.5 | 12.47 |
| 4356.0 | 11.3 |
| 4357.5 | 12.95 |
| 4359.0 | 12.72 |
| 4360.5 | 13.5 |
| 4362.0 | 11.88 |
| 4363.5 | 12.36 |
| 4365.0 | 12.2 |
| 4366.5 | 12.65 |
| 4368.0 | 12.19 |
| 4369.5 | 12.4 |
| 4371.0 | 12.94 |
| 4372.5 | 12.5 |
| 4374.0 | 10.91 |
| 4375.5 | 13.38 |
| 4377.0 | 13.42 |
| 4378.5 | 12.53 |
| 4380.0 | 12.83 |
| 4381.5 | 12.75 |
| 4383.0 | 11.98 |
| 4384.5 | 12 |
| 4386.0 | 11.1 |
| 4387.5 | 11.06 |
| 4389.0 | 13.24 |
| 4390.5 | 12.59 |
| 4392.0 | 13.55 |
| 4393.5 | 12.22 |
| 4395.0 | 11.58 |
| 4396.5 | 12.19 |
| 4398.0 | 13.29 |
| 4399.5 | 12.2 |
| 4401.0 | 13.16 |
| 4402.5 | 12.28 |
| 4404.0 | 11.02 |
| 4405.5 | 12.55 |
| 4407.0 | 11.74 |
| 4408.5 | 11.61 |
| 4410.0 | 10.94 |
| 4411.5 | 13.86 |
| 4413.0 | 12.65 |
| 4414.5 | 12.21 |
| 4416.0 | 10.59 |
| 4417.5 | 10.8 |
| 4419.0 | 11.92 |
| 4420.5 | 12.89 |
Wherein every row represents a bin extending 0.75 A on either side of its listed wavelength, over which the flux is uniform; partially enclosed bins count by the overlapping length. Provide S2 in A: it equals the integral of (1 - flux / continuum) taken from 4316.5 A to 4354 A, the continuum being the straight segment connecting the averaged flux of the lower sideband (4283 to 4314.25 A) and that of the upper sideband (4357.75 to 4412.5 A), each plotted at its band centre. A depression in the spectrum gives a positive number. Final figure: -2.2 A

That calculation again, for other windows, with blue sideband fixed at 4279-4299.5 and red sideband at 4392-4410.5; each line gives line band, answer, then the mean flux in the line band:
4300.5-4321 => 0.9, 12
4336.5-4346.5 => -3.3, 16.5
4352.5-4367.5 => -0.1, 12.4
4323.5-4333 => 0.7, 11.5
